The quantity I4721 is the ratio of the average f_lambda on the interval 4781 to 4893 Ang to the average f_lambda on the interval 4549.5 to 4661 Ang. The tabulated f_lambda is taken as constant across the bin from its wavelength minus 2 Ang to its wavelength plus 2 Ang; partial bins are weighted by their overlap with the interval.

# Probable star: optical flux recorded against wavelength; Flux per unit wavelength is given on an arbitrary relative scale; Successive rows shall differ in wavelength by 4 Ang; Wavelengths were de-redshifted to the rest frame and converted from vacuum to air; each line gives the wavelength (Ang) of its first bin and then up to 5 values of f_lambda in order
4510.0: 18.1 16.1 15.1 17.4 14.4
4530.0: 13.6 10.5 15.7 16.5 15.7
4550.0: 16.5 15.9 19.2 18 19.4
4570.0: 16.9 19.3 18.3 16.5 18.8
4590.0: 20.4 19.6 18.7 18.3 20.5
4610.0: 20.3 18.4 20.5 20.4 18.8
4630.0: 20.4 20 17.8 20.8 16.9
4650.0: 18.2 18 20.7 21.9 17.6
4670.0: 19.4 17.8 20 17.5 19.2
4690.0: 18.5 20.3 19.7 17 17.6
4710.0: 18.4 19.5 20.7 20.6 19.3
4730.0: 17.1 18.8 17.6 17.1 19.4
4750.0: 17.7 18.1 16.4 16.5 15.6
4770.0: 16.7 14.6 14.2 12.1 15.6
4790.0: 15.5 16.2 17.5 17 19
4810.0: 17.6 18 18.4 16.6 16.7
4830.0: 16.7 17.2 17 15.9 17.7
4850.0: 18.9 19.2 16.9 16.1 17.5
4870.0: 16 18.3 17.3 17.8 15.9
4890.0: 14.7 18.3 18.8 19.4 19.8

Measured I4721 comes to 0.9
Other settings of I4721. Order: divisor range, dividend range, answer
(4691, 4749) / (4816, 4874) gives 0.92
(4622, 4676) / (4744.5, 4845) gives 0.87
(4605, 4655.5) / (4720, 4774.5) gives 0.91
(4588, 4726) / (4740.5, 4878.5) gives 0.88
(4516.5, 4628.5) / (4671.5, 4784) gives 1.01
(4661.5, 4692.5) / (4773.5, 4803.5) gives 0.81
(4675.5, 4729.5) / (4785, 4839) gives 0.90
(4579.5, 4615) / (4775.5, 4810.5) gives 0.84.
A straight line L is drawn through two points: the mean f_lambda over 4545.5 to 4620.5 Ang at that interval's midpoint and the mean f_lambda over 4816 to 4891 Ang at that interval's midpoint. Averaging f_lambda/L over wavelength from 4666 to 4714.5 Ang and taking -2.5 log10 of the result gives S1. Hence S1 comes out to -0.04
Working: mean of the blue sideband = 18.6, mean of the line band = 18.7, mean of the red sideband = 17.1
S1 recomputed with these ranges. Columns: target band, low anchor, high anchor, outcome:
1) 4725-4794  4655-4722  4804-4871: 0.110 mag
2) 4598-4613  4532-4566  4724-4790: -0.192 mag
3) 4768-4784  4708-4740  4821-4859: 0.257 mag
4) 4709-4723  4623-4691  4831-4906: -0.070 mag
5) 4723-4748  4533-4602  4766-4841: -0.096 mag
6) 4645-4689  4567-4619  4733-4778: -0.049 mag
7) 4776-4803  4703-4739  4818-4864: 0.165 mag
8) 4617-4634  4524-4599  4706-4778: -0.158 mag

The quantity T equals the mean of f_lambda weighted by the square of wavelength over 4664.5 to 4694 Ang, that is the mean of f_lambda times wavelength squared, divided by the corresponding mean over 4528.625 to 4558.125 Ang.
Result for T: 1.3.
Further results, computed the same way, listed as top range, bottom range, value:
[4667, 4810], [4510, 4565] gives 1.21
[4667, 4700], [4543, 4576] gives 1.14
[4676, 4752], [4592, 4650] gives 1.01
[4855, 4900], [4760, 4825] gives 1.08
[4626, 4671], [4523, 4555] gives 1.35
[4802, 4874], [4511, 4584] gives 1.20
